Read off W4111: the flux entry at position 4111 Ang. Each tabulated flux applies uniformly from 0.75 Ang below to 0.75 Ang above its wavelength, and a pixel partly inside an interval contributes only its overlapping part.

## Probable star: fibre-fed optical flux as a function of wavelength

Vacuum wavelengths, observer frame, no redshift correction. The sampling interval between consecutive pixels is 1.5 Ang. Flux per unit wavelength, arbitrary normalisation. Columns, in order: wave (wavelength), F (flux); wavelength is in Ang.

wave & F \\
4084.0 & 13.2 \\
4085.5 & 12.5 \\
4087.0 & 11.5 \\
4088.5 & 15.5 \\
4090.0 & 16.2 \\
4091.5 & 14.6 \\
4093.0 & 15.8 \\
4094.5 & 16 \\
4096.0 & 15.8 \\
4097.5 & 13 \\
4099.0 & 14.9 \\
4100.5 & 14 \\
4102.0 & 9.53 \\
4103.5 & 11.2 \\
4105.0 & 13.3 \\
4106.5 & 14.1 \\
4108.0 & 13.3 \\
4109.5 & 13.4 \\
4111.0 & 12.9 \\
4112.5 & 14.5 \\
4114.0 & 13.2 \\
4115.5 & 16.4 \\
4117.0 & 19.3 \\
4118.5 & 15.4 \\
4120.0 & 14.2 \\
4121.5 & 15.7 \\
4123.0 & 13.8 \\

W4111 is 12.9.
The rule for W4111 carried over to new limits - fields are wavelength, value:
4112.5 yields 14.5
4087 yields 11.5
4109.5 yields 13.4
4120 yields 14.2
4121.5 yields 15.7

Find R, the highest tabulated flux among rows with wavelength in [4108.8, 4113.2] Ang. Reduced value 14.5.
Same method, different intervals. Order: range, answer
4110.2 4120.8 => 19.3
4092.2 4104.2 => 16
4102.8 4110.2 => 14.1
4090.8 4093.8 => 15.8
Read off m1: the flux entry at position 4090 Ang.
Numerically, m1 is 16.2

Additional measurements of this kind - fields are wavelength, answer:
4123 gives 13.8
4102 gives 9.53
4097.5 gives 13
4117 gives 19.3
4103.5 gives 11.2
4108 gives 13.3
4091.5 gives 14.6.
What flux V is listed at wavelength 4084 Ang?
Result 13.2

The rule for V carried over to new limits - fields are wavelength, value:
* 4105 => 13.3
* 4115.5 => 16.4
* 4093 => 15.8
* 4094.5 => 16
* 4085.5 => 12.5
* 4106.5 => 14.1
